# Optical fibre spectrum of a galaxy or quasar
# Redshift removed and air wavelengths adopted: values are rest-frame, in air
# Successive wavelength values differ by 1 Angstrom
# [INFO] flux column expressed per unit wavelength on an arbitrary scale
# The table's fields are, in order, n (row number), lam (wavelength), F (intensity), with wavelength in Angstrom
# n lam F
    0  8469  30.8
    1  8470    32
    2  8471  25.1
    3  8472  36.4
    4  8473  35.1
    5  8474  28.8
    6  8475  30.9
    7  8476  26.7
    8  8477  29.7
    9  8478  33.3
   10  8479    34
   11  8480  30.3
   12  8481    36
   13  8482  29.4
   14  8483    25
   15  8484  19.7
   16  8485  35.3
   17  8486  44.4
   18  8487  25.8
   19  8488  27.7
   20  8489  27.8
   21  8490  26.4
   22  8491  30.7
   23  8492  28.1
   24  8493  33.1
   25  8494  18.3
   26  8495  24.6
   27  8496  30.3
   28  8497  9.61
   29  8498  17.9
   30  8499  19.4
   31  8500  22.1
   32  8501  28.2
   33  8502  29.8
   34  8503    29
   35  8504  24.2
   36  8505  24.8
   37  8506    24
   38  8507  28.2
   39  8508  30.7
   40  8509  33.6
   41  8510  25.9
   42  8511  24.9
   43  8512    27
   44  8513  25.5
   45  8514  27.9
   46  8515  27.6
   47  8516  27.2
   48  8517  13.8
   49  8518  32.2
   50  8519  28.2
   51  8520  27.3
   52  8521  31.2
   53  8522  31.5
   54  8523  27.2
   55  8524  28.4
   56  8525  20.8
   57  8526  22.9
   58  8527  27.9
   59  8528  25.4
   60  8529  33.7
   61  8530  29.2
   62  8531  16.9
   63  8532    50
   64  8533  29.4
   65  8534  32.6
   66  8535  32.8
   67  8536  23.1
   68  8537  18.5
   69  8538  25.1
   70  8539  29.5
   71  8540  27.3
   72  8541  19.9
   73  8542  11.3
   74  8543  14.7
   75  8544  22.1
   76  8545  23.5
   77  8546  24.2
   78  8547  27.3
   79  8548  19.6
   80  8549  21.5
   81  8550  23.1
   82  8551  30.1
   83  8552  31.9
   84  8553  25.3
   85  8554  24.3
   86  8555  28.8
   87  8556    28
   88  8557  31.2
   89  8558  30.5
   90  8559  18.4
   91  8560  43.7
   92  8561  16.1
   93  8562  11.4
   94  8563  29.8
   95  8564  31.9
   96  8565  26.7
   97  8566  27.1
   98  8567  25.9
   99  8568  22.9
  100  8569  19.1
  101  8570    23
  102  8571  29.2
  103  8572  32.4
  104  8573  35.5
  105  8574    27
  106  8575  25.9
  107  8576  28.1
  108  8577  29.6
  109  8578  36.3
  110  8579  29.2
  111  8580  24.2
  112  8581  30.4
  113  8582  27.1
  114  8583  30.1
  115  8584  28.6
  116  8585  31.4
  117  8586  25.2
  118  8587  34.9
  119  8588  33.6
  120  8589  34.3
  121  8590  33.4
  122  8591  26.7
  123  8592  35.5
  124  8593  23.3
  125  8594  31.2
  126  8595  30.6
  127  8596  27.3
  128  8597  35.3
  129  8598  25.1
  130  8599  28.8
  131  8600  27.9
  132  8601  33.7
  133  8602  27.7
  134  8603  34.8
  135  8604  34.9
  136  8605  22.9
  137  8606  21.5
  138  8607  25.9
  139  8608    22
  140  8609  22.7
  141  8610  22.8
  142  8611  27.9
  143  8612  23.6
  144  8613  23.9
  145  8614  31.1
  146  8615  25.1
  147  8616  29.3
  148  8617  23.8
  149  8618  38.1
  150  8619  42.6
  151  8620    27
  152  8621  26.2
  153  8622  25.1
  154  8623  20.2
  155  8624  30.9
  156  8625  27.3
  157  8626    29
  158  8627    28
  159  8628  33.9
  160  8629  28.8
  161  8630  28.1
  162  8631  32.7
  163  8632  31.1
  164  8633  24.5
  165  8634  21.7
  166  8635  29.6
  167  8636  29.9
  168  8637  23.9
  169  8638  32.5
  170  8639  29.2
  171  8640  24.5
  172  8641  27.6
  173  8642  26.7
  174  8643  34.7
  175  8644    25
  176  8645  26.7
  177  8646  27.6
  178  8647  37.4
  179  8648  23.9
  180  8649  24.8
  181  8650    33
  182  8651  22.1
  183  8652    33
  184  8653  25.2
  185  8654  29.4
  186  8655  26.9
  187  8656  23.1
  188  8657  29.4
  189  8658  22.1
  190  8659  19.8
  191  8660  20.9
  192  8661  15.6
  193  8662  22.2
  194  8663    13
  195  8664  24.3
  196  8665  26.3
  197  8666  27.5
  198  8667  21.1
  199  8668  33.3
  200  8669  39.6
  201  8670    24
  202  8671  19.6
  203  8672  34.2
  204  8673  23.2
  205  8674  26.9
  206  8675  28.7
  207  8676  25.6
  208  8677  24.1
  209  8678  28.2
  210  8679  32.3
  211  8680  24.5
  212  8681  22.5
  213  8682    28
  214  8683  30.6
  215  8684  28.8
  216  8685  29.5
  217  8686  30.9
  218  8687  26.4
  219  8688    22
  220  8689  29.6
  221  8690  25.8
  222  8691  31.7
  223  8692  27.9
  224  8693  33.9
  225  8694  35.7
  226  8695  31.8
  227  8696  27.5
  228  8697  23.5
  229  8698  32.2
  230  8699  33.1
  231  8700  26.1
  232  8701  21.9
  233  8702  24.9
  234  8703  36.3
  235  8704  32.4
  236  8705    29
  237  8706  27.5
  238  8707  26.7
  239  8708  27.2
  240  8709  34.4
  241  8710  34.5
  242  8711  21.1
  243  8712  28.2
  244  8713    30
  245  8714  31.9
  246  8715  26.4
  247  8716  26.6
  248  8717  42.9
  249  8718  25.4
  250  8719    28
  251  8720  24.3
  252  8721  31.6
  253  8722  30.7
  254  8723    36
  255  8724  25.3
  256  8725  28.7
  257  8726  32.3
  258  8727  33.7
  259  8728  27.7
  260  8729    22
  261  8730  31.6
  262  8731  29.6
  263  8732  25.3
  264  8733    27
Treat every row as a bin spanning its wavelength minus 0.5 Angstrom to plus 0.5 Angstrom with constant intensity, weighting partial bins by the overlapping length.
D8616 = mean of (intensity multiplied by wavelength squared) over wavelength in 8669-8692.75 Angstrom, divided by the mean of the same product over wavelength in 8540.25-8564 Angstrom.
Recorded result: 1.16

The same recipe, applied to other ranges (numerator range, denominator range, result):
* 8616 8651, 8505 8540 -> 1.06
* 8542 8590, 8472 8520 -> 1.00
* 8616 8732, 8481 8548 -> 1.10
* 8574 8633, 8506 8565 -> 1.11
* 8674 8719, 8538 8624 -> 1.08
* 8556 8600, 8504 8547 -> 1.10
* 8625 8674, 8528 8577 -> 1.05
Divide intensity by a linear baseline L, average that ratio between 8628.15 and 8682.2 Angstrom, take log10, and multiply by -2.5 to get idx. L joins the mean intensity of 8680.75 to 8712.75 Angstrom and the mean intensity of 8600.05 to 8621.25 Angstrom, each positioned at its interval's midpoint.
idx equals 0.07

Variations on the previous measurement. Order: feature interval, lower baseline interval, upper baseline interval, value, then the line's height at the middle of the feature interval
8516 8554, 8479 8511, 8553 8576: 0.04 mag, 26.9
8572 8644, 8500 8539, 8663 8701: -0.04 mag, 27.7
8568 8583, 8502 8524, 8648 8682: -0.06 mag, 26.6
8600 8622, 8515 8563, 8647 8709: -0.05 mag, 26.6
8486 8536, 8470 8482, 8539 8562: 0.04 mag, 28.2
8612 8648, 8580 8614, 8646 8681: -0.05 mag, 27.3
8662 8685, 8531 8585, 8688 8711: 0.09 mag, 28.9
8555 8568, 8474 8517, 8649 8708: 0.02 mag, 27.3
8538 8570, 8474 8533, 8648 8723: 0.12 mag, 27.6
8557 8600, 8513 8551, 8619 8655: -0.06 mag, 26.9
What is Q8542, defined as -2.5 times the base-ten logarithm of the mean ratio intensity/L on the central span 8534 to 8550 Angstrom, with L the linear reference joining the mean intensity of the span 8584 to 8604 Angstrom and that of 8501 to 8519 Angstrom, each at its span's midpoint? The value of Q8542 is 0.22 mag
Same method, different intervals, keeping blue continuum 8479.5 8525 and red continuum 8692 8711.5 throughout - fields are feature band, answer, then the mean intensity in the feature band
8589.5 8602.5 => -0.059 mag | 29.7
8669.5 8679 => 0.106 mag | 26.4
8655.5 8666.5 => 0.288 mag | 22.2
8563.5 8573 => 0.035 mag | 26.9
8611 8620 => -0.039 mag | 29.4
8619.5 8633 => 0.013 mag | 28.2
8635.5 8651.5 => 0.024 mag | 28.1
